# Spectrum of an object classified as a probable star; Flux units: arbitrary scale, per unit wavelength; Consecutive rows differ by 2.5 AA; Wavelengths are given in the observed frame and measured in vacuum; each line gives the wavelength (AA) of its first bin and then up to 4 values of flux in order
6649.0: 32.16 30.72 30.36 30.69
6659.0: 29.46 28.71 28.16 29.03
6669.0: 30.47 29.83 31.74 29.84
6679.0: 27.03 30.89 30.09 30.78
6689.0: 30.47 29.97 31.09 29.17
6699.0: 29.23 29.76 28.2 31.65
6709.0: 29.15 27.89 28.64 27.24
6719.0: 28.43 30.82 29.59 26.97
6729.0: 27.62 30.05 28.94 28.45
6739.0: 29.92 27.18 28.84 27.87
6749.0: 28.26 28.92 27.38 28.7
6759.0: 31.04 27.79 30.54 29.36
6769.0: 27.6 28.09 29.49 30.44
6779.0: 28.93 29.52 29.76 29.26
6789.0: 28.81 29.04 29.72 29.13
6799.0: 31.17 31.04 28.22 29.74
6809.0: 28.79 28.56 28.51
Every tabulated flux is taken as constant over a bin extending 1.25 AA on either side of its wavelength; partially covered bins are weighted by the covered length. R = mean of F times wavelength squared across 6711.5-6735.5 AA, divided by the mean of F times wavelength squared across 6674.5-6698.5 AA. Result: 0.97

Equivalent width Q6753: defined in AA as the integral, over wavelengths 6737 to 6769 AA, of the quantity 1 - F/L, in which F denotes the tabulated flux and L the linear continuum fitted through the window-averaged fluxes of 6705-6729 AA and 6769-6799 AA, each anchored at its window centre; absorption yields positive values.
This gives 0.4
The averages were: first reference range 28.9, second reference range 29.3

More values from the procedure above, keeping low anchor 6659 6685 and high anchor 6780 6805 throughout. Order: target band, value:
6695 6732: 0.8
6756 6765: 0.0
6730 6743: 0.3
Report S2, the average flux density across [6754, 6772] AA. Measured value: 28.9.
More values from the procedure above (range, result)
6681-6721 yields 29.5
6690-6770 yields 29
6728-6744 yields 28.7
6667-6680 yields 29.8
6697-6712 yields 29.4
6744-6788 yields 29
